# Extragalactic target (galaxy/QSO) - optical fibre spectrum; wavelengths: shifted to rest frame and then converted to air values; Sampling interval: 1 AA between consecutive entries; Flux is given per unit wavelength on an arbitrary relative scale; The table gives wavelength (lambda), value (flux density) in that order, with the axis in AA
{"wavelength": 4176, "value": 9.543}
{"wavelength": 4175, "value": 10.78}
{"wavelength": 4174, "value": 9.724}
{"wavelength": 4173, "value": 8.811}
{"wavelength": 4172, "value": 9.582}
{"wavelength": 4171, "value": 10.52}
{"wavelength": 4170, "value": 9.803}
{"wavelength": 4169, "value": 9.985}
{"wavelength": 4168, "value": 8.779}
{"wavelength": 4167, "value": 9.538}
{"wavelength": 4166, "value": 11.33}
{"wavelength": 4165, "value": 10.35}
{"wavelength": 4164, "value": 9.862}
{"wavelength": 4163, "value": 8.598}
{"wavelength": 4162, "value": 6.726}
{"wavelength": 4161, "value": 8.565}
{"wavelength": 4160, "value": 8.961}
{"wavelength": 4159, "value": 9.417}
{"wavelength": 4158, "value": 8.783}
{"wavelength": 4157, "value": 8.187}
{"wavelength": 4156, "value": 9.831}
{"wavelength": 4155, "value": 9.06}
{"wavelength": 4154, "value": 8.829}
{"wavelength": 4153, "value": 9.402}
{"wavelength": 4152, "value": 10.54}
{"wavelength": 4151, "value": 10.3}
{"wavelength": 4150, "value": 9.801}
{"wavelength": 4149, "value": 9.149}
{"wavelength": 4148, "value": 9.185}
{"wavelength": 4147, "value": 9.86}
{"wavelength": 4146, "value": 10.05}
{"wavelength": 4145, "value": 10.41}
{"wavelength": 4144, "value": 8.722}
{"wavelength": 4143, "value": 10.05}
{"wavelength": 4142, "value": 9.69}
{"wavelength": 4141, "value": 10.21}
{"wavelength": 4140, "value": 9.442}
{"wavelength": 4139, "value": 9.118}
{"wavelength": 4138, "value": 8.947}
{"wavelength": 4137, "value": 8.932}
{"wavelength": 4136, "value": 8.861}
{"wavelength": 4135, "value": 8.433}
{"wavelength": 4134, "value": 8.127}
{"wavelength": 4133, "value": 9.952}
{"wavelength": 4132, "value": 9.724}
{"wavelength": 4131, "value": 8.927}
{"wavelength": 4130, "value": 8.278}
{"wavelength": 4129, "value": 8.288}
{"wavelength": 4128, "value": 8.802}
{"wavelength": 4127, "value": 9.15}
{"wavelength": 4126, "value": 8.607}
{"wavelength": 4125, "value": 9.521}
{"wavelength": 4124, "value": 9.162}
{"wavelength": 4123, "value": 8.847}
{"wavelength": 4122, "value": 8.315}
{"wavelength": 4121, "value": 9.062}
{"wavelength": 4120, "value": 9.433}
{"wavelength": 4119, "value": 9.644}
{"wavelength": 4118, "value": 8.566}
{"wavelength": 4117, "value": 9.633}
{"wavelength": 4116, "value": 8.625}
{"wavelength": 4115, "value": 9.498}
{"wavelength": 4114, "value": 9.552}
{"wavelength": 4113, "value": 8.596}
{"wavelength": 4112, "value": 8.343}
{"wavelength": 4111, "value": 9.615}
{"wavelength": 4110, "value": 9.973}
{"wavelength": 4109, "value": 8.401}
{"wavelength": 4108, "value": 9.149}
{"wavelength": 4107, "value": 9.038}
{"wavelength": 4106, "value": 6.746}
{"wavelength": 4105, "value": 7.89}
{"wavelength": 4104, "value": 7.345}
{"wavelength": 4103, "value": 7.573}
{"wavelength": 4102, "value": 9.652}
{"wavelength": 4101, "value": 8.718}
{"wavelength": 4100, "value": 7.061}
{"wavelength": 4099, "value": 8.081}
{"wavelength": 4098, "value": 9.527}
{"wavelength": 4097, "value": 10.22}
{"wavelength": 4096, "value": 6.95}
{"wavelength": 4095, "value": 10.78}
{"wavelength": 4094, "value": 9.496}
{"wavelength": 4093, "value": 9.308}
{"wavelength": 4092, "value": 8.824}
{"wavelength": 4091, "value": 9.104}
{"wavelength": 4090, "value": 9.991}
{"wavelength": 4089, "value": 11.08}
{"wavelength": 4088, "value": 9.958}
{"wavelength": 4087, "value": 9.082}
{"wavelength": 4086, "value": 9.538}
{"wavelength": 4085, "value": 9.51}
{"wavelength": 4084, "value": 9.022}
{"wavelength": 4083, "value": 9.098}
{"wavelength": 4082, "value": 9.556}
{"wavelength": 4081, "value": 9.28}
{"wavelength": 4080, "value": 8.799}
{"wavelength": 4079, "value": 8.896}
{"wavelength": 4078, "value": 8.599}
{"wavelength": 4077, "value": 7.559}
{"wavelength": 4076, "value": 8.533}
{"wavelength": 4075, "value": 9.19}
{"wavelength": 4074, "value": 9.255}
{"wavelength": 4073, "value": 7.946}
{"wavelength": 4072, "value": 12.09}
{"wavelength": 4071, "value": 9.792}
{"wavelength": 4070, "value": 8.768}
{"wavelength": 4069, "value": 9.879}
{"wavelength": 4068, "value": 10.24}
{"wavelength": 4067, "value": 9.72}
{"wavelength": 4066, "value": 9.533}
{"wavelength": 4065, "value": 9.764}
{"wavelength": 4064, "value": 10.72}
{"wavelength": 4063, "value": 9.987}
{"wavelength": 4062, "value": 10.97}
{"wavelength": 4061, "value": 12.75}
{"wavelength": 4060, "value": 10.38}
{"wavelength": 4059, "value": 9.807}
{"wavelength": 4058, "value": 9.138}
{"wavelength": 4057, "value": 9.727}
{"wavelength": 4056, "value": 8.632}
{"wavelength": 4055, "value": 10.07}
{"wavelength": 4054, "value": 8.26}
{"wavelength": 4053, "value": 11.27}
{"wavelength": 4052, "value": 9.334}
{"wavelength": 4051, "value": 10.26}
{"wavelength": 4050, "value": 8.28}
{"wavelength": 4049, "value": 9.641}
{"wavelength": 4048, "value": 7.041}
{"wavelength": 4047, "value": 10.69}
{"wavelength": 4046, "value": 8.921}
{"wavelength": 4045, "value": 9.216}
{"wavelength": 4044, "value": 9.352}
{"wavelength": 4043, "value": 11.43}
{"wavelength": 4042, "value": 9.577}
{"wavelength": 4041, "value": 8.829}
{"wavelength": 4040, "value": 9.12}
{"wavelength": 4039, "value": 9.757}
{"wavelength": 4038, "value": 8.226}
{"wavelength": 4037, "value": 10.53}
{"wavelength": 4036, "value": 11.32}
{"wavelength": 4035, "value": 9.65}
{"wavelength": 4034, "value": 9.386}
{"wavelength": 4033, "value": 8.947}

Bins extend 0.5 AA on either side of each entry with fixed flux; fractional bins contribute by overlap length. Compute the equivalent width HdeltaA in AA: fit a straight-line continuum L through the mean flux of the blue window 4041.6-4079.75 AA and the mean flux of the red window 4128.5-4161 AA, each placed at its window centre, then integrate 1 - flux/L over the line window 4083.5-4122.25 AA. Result 1.8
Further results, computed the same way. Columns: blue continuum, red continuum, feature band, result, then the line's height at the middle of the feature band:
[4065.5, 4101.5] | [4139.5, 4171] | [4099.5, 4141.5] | 2.3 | 9.37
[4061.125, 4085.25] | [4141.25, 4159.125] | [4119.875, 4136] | 1.0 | 9.52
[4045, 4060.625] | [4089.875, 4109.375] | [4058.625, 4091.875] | -2.0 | 9.08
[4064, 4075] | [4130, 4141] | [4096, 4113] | 1.5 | 9.37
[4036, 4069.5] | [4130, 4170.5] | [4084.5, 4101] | 0.6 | 9.59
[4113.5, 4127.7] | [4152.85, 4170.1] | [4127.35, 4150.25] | -0.2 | 9.15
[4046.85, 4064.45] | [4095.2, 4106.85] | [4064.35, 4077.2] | -0.2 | 9.29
